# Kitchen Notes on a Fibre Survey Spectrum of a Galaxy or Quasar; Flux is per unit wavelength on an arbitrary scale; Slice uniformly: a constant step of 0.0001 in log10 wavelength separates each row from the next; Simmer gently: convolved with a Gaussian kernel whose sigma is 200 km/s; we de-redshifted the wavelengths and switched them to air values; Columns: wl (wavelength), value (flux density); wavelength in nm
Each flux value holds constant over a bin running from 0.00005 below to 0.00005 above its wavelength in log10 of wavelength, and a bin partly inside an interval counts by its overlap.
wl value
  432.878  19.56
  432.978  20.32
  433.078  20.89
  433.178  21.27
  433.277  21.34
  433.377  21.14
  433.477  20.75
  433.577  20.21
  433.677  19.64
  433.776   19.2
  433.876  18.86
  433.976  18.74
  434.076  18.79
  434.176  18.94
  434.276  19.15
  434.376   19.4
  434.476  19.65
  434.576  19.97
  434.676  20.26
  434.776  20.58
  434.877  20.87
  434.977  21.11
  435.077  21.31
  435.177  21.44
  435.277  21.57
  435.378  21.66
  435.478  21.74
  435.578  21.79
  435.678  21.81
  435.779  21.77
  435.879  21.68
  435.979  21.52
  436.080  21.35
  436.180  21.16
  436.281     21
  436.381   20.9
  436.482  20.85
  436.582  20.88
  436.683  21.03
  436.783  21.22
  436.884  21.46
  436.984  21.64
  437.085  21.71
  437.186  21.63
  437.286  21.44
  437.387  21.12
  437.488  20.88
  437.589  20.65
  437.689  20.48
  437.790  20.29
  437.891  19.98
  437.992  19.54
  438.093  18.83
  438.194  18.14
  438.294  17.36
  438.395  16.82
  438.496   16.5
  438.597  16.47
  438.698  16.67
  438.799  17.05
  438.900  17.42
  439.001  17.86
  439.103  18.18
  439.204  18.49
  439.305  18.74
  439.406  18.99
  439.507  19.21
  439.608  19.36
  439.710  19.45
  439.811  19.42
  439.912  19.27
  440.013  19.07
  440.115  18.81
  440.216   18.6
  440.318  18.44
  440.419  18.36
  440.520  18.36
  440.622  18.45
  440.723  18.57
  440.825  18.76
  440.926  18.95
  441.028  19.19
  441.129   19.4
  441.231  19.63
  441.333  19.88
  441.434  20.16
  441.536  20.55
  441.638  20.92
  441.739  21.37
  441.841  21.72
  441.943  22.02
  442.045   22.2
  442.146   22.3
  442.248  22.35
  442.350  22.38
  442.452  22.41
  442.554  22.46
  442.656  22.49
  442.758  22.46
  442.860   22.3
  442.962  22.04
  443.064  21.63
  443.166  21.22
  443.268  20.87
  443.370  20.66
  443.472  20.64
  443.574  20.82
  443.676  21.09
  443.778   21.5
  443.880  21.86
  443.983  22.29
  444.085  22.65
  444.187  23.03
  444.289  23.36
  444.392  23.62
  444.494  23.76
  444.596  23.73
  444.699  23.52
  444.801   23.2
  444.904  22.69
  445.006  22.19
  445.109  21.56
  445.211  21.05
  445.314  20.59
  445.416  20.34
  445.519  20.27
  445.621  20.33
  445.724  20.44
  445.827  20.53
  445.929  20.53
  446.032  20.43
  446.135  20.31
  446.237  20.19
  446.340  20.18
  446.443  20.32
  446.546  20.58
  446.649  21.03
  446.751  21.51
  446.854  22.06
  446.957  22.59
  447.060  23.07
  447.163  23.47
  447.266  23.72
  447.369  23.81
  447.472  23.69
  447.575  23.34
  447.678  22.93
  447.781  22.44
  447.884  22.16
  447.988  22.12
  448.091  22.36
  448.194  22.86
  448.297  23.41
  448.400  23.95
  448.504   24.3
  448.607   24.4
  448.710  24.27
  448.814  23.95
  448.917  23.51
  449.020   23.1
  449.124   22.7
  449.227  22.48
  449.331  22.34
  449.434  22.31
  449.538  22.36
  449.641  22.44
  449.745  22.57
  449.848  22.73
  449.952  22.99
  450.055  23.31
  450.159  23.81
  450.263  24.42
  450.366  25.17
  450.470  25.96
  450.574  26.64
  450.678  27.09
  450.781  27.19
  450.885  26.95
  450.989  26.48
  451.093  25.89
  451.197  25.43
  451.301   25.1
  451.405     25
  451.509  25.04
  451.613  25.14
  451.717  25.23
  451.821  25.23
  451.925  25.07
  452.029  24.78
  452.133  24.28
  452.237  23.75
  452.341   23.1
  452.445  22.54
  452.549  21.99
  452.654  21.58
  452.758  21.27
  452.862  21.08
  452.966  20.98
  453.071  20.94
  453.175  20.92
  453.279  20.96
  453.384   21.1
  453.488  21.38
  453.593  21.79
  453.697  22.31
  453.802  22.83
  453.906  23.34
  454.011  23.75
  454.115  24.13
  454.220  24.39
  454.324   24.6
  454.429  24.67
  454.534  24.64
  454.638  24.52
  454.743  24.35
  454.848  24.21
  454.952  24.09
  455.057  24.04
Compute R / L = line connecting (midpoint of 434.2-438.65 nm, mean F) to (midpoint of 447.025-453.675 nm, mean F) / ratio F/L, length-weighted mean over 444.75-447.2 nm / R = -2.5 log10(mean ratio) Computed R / 0.07 mag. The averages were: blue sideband 20.5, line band 21.2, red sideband 23.5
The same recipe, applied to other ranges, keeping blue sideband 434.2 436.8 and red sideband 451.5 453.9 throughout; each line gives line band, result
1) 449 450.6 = -0.046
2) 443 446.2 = 0.013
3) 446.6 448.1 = -0.025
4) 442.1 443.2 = -0.024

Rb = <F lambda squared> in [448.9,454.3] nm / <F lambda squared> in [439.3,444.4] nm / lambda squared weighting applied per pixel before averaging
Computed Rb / 1.19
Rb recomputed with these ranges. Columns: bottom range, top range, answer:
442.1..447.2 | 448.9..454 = 1.12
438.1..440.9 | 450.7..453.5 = 1.37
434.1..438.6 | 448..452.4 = 1.26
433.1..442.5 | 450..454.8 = 1.27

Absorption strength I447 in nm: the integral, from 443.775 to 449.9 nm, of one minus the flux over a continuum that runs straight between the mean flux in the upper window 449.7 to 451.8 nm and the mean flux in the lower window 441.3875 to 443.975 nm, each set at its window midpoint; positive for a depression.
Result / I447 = 0.284 nm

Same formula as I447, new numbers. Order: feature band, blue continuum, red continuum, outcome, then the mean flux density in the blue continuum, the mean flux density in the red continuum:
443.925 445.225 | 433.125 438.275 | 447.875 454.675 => -0.031 nm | 20.6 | 23.6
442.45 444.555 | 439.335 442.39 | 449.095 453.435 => -0.123 nm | 19.9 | 23.7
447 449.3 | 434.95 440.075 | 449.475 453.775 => -0.049 nm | 20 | 23.7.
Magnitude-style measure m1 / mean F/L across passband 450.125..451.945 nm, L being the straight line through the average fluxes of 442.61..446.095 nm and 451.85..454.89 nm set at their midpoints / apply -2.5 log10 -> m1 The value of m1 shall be -0.13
